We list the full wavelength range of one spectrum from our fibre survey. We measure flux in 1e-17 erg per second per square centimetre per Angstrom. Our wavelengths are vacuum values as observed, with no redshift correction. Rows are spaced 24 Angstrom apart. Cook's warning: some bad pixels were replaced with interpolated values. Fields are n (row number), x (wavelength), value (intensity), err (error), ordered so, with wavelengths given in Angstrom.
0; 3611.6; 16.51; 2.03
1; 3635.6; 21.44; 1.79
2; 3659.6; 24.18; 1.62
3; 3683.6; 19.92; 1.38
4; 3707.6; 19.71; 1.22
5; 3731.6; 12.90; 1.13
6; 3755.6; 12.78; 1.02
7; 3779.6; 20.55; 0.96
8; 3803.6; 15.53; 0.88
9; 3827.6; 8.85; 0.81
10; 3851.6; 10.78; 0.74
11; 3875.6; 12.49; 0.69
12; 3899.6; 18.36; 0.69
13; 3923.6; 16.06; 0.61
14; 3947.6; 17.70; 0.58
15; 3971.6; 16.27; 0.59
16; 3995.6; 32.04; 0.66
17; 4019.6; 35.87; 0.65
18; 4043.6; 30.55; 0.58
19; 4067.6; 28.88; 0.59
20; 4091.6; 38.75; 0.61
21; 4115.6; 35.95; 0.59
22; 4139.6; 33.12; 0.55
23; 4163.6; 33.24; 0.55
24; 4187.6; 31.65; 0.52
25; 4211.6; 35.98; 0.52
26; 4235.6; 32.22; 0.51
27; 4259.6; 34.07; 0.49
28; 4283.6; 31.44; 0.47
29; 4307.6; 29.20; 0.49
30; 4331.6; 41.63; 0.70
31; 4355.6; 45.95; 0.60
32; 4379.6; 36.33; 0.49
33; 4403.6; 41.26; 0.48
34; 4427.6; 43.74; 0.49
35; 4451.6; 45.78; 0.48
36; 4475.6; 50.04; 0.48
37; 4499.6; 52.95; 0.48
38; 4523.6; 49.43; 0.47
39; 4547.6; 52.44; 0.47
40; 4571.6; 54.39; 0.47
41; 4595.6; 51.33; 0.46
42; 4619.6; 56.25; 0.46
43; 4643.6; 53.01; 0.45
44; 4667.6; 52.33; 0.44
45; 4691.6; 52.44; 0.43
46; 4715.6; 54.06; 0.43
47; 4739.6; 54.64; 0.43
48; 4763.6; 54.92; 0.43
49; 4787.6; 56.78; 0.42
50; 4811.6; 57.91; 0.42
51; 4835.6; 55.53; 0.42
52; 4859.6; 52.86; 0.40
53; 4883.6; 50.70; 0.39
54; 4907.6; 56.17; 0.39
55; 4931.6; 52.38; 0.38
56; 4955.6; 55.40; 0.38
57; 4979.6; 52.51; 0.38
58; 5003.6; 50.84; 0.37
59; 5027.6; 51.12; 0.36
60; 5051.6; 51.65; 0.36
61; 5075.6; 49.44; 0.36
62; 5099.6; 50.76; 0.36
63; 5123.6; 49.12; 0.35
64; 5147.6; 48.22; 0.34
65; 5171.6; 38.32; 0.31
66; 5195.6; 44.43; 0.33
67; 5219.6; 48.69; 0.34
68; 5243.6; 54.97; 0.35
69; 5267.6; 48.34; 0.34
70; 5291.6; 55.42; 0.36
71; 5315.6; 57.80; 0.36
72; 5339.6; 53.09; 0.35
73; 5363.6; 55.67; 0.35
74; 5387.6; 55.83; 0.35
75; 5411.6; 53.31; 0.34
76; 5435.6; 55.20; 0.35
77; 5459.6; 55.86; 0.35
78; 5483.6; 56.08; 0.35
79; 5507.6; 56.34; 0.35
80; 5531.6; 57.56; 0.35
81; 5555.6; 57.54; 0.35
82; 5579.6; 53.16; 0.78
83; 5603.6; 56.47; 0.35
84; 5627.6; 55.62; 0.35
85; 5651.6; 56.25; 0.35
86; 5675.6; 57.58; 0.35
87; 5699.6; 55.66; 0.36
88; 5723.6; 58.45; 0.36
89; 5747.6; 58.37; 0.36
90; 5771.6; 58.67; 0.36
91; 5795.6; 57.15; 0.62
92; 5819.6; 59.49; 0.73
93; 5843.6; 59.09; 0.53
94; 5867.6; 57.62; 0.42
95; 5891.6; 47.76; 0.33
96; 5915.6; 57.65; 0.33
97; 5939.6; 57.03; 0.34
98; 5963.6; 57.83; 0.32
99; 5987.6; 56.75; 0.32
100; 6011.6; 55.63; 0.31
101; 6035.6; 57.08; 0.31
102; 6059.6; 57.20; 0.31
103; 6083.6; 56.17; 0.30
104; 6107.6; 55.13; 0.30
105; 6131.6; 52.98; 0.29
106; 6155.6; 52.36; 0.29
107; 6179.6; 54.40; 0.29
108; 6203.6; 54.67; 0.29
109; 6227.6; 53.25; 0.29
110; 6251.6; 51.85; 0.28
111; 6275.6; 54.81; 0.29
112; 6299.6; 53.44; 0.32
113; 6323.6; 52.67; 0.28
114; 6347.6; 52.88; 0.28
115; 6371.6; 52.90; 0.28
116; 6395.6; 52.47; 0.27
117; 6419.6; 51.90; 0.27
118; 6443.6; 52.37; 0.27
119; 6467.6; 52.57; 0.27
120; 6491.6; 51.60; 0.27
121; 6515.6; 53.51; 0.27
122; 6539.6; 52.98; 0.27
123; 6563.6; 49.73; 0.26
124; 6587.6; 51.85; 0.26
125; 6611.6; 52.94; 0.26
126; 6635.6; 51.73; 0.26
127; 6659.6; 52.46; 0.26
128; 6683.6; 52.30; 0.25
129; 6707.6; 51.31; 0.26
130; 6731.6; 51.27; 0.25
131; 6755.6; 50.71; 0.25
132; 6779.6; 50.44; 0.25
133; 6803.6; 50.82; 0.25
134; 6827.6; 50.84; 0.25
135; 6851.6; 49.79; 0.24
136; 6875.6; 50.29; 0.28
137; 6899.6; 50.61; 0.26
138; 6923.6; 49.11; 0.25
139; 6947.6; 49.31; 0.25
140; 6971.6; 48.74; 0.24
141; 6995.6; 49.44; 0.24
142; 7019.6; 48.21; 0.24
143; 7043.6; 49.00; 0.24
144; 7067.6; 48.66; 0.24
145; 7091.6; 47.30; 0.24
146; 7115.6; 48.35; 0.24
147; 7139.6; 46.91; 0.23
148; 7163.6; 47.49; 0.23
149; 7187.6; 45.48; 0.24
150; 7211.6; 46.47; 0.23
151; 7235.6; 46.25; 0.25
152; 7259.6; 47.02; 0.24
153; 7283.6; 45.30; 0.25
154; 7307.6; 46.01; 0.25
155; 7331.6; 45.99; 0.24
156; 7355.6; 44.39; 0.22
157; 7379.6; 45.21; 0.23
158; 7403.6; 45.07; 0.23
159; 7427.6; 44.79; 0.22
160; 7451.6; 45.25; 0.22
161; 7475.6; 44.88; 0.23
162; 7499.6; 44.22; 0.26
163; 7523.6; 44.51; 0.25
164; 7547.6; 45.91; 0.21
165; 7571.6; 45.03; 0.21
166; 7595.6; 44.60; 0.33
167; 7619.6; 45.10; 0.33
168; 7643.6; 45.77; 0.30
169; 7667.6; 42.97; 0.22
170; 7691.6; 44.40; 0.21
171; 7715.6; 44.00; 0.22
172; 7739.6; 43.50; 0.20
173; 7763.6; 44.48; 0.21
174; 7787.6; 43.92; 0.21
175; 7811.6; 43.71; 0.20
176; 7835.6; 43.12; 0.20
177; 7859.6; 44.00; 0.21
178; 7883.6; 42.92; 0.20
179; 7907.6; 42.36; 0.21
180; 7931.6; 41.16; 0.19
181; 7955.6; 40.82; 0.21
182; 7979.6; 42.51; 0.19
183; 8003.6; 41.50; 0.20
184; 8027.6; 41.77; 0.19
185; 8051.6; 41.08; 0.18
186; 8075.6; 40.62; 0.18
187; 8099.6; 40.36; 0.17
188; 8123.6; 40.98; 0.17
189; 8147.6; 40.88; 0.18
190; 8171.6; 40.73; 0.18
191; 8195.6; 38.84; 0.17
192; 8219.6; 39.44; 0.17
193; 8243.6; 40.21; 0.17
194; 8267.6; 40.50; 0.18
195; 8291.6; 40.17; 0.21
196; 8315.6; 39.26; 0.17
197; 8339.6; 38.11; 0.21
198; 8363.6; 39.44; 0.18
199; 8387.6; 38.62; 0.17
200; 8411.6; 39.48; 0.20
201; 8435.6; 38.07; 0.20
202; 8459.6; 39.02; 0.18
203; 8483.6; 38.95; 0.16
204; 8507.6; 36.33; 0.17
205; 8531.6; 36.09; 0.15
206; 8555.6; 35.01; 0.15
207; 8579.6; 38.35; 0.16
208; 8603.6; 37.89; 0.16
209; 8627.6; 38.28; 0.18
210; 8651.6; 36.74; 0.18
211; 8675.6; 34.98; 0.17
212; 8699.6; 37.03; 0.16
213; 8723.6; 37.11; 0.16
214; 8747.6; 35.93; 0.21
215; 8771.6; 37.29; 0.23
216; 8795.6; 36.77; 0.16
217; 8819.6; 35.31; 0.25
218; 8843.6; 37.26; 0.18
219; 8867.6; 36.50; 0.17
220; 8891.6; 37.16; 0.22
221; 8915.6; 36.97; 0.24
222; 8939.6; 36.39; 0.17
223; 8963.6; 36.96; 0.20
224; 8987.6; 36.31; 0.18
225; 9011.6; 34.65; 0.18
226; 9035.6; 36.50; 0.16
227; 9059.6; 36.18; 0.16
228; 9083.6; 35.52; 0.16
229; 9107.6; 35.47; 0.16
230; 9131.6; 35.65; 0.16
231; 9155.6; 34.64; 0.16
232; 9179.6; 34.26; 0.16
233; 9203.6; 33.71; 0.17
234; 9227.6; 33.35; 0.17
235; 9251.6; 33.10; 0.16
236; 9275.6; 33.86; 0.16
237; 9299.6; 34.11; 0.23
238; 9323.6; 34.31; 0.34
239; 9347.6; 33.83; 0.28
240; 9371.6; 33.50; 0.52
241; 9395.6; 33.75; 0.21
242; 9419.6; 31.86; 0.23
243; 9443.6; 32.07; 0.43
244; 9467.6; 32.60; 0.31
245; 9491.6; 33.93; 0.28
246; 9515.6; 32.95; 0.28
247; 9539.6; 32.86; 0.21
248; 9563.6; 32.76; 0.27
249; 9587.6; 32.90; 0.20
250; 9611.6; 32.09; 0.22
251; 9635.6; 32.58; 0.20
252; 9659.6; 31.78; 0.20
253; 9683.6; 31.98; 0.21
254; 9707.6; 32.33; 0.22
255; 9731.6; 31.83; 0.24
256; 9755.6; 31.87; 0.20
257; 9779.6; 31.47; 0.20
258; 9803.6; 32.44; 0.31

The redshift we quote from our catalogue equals 0.00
